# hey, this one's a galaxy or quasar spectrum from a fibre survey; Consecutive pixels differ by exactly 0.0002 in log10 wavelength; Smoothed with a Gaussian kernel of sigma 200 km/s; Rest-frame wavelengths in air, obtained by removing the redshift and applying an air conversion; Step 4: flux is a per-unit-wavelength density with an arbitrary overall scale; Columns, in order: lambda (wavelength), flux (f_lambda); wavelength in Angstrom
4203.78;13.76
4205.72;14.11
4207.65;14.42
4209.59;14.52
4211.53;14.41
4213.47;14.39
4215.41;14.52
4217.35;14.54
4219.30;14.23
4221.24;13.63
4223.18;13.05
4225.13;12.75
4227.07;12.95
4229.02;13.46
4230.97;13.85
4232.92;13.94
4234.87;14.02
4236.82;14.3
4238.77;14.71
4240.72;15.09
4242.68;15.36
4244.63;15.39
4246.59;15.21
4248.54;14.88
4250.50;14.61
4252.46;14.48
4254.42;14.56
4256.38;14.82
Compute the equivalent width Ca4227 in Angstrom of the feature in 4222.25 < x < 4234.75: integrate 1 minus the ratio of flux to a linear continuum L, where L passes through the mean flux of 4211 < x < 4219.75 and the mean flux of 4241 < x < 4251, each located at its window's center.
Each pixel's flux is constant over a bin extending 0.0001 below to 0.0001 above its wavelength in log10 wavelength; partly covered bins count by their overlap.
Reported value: 1.1 Angstrom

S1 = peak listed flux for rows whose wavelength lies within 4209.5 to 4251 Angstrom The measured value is 15.39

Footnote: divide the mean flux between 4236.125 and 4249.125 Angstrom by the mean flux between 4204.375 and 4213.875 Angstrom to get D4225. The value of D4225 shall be 1.0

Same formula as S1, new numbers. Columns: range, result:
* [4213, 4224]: 14.54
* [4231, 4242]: 15.09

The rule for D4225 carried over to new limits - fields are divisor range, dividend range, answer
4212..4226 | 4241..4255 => 1.07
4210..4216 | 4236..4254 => 1.03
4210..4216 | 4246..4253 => 1.02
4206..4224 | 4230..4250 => 1.03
